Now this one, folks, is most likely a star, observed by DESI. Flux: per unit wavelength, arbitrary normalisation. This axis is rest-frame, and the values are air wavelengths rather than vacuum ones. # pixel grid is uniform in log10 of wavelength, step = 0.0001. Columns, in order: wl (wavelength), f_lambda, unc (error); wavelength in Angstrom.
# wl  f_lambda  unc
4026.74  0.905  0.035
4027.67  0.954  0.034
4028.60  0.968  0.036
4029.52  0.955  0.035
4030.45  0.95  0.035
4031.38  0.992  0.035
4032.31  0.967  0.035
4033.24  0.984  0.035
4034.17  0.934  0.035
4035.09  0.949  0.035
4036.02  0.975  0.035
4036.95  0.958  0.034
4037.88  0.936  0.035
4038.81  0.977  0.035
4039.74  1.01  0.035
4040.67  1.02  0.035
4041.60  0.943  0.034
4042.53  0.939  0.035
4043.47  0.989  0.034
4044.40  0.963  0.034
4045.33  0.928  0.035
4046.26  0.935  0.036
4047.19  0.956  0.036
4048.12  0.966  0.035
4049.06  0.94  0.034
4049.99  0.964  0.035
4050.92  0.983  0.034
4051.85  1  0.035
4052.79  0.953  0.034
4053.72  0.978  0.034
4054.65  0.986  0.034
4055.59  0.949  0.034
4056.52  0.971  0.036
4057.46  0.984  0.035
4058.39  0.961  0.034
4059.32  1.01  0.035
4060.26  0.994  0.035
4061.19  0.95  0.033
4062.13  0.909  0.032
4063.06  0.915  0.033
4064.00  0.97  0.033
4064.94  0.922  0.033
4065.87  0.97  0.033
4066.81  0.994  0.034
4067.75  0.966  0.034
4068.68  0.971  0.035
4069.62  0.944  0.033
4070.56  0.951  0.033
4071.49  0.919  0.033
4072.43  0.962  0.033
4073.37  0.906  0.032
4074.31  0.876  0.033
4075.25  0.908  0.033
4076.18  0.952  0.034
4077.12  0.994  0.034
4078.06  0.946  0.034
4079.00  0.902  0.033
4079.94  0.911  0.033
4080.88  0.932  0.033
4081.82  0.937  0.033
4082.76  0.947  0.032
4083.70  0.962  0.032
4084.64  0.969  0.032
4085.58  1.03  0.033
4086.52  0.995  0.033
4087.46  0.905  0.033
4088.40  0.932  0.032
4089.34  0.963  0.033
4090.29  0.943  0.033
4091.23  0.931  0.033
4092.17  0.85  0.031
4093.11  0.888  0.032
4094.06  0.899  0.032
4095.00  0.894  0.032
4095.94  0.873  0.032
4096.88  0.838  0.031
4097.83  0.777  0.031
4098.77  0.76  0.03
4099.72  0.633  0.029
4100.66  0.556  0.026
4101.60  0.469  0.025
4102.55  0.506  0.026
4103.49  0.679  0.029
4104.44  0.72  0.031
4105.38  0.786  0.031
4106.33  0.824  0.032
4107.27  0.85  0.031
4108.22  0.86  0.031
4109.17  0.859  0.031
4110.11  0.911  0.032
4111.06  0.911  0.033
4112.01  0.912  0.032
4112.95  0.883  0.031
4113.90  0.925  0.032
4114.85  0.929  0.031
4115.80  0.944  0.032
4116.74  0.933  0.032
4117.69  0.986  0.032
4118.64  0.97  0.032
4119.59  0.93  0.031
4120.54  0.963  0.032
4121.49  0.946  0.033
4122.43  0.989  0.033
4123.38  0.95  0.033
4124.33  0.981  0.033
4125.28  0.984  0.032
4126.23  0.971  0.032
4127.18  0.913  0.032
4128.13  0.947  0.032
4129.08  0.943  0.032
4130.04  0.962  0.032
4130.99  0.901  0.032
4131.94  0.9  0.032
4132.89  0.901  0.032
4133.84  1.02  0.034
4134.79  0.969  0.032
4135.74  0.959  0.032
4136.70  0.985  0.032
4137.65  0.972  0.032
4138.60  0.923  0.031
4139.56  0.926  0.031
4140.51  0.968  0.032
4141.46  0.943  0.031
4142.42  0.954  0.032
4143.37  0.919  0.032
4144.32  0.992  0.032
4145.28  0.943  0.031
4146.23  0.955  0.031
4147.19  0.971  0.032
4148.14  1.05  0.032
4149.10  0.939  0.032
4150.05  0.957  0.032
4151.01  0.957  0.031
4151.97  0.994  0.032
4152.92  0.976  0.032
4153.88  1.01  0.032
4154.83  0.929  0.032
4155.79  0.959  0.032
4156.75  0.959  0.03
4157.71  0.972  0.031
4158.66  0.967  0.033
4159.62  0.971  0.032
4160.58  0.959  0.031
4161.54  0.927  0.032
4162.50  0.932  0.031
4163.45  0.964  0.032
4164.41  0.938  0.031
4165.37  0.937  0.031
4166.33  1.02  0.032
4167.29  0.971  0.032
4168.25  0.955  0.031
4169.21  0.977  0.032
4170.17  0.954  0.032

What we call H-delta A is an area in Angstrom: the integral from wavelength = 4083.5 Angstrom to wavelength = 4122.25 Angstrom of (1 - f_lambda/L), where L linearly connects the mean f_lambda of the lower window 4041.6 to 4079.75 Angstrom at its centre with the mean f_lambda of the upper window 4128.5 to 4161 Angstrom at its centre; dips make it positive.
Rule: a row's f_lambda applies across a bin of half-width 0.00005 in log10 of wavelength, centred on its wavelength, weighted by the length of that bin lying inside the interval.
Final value 3.9 Angstrom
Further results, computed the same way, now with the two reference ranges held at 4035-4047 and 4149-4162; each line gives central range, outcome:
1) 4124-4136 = 0.2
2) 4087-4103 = 2.7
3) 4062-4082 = 0.5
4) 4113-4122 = 0.2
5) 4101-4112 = 2.3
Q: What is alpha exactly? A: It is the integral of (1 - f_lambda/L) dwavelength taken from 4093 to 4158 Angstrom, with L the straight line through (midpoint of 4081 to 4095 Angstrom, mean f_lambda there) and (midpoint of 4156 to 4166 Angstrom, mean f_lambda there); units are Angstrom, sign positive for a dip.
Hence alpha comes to 3.0 Angstrom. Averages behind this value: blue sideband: 0.938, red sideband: 0.954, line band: 0.902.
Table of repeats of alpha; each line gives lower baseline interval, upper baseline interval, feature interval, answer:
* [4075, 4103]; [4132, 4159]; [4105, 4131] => -0.2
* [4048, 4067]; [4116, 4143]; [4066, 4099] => 1.2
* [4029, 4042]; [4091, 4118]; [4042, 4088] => -2.6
